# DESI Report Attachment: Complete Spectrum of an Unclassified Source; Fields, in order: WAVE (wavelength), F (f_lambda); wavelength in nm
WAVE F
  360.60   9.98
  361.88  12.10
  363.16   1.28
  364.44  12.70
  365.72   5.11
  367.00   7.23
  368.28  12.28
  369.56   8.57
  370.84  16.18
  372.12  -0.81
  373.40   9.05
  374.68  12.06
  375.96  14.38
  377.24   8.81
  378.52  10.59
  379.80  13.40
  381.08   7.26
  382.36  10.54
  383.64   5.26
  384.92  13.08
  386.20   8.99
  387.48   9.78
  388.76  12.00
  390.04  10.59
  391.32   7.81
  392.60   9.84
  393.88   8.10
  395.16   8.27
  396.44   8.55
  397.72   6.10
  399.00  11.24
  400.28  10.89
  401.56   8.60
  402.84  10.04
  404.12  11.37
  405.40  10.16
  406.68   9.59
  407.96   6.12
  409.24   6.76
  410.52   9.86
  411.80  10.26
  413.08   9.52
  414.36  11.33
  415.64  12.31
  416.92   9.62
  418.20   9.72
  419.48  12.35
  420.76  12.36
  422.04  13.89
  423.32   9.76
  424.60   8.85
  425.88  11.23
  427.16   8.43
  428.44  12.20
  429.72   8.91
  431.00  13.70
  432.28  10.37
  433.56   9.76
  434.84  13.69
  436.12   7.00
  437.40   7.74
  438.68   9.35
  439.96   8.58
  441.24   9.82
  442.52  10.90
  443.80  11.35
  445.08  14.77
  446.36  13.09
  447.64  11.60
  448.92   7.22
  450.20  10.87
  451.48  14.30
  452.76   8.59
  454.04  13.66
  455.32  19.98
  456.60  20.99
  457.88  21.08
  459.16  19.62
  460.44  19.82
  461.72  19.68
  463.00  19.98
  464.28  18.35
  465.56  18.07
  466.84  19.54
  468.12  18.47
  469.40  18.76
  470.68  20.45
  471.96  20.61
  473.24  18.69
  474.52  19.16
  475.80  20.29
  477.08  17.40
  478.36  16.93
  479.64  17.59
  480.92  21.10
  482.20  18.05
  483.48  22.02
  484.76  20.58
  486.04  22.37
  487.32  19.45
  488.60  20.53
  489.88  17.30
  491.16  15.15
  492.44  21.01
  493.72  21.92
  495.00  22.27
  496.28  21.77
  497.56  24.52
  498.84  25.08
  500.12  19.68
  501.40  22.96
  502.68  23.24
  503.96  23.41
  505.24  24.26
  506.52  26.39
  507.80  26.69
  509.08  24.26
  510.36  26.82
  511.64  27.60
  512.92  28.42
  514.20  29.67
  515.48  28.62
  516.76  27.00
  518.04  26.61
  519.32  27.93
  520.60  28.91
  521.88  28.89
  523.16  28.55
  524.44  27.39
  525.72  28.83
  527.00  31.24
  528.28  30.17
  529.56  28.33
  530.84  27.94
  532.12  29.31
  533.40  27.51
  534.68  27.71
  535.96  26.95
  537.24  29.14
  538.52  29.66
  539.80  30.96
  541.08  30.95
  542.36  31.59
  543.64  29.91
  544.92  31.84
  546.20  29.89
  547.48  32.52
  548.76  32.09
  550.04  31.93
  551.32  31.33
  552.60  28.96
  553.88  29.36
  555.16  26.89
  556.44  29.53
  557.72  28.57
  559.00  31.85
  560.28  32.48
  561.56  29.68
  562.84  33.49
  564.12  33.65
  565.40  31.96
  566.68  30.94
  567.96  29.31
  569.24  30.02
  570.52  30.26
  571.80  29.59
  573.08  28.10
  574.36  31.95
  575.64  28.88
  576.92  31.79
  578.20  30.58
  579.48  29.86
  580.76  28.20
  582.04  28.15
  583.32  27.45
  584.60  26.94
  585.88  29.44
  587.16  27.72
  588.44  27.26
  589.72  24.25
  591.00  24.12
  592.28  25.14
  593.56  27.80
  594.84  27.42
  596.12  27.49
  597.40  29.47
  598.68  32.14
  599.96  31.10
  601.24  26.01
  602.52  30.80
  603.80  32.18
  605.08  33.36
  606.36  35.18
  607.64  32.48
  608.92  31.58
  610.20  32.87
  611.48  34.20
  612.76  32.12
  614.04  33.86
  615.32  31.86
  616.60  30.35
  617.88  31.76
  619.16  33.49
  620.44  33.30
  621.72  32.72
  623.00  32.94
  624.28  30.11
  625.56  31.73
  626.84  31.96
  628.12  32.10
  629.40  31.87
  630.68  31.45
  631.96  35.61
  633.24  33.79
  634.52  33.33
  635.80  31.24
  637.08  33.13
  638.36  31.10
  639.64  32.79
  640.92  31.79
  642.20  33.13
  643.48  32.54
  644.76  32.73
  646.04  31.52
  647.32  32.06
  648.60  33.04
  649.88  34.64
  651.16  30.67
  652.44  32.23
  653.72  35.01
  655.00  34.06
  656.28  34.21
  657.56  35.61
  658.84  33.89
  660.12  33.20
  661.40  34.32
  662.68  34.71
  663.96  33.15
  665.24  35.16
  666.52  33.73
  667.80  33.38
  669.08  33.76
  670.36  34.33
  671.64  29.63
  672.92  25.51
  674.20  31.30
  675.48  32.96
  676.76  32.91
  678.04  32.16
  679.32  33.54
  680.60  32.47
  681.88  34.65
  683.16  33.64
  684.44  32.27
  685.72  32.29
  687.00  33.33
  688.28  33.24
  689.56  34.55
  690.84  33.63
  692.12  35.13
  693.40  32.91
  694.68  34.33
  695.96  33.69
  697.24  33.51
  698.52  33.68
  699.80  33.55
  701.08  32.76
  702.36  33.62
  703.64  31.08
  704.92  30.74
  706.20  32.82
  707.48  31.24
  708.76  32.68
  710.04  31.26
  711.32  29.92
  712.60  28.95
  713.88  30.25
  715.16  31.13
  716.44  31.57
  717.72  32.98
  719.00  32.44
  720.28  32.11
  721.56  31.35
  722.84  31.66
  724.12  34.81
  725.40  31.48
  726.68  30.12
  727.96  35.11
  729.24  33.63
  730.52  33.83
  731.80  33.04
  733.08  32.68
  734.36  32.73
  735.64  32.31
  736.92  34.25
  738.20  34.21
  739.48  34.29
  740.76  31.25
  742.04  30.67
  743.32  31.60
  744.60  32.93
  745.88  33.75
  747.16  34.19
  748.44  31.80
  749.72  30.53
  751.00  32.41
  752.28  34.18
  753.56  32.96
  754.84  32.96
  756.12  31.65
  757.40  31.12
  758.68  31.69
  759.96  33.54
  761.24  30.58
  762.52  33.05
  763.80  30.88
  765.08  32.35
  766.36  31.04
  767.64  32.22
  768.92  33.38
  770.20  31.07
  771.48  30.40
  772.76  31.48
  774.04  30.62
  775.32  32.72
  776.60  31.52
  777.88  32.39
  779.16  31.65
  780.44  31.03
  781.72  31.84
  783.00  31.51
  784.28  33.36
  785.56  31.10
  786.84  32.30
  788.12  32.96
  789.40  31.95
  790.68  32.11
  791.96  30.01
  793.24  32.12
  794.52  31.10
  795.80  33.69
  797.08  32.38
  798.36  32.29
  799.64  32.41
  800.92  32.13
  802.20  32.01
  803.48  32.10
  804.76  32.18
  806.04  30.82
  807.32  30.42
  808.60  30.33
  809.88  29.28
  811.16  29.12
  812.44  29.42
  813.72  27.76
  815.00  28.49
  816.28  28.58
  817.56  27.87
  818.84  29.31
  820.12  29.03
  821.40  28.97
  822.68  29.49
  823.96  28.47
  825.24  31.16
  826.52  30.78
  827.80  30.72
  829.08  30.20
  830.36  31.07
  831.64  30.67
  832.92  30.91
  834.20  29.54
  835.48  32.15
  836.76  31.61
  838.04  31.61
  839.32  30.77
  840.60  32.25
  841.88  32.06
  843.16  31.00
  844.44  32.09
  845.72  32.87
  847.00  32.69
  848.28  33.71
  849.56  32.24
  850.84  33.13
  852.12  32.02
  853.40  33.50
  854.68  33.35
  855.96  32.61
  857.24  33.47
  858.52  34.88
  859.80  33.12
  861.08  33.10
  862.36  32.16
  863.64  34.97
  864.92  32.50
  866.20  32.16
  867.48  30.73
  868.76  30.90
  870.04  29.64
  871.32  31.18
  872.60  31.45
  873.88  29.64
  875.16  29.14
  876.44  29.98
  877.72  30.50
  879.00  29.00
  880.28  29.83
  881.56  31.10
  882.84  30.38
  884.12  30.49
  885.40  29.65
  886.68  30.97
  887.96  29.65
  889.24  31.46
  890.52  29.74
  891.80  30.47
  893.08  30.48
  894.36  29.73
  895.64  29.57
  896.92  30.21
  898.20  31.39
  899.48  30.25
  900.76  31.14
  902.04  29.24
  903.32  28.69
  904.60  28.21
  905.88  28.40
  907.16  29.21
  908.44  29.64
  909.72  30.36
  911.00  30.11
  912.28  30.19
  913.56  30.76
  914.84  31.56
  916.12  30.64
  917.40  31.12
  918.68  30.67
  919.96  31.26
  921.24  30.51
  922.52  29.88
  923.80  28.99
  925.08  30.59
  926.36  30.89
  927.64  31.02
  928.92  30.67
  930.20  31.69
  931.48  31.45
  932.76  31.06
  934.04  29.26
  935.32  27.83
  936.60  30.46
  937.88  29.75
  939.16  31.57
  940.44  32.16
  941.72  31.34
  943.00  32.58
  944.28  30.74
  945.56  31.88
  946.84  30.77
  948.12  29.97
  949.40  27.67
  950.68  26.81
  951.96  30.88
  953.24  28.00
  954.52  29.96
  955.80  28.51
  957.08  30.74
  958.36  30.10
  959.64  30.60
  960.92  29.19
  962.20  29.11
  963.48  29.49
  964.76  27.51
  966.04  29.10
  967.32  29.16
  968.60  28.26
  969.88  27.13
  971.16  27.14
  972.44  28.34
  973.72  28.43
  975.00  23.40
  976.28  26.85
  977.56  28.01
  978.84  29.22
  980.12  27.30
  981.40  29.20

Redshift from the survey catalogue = 0.14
